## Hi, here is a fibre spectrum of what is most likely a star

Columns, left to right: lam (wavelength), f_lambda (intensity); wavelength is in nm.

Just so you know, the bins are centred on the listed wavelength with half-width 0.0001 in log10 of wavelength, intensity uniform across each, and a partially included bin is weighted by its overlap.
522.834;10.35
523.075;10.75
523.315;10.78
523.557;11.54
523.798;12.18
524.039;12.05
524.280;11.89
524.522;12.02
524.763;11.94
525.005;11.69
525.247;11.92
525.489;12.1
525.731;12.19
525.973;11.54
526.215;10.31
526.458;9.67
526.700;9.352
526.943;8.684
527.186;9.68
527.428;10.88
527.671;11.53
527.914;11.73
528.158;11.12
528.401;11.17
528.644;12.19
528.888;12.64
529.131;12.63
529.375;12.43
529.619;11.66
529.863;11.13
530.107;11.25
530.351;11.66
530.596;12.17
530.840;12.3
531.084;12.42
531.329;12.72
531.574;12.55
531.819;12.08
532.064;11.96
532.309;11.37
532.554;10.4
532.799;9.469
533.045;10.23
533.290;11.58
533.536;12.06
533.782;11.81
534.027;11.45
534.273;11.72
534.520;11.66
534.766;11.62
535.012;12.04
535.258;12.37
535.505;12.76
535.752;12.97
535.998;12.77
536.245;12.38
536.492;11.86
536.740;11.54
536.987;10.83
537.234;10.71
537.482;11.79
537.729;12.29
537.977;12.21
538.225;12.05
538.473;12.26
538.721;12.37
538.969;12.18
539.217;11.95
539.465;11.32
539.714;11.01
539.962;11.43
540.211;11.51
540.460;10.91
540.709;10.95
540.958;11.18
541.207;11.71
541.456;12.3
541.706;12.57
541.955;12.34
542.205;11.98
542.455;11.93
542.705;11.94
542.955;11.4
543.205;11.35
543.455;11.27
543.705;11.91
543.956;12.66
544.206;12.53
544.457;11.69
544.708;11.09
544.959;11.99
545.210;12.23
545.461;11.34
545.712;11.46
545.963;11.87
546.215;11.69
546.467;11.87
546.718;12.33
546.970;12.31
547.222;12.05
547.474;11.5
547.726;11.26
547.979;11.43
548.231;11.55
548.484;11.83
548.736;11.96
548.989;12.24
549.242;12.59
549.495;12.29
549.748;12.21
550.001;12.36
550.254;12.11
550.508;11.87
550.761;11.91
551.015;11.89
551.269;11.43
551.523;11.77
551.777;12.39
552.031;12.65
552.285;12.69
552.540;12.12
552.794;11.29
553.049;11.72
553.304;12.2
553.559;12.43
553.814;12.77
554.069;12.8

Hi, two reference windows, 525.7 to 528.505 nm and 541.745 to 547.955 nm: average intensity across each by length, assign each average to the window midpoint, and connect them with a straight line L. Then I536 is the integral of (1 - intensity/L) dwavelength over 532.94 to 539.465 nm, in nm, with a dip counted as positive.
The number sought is -0.38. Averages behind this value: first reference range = 10.6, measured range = 11.9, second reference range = 11.8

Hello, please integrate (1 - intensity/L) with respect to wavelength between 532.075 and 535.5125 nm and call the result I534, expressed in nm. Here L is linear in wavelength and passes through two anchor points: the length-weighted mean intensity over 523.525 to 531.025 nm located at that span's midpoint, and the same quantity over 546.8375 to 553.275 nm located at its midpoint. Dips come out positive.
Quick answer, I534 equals 0.05 nm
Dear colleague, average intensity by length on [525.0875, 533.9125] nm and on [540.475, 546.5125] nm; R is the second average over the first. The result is 1.03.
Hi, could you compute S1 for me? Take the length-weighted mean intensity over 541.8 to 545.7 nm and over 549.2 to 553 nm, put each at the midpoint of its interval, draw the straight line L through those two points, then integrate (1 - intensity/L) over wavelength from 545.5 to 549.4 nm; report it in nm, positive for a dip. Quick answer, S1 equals 0.035 nm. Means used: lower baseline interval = 11.8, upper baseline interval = 12.1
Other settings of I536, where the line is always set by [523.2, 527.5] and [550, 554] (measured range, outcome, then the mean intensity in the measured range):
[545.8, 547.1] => -0.011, 12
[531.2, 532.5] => -0.077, 12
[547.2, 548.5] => 0.044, 11.5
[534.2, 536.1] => -0.125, 12.2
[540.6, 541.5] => 0.018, 11.5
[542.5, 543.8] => 0.021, 11.6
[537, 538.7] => -0.038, 11.8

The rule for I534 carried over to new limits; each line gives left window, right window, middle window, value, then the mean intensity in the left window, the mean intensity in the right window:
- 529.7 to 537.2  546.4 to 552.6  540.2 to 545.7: 0.07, 11.8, 12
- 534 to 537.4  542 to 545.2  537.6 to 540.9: 0.05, 11.9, 11.8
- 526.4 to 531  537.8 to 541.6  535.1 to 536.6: -0.12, 11.3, 11.7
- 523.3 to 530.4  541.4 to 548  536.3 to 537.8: 0.02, 11.4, 11.9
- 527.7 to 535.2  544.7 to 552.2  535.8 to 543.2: 0.02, 11.7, 11.9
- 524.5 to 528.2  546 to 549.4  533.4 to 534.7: -0.05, 11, 11.9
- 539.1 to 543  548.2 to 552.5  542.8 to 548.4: 0.05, 11.7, 12.1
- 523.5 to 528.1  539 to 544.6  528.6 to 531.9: -0.23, 11.2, 11.7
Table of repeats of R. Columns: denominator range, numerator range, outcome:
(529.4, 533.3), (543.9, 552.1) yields 1.03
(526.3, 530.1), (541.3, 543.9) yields 1.07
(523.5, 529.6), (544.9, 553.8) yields 1.05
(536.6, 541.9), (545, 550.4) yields 1.02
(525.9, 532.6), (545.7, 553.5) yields 1.05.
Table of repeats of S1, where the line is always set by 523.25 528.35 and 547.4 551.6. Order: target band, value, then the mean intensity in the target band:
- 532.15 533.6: 0.07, 10.8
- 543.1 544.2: -0.02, 11.9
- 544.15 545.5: -0.01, 11.8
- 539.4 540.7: 0.05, 11.2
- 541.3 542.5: -0.06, 12.2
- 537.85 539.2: -0.07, 12.2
